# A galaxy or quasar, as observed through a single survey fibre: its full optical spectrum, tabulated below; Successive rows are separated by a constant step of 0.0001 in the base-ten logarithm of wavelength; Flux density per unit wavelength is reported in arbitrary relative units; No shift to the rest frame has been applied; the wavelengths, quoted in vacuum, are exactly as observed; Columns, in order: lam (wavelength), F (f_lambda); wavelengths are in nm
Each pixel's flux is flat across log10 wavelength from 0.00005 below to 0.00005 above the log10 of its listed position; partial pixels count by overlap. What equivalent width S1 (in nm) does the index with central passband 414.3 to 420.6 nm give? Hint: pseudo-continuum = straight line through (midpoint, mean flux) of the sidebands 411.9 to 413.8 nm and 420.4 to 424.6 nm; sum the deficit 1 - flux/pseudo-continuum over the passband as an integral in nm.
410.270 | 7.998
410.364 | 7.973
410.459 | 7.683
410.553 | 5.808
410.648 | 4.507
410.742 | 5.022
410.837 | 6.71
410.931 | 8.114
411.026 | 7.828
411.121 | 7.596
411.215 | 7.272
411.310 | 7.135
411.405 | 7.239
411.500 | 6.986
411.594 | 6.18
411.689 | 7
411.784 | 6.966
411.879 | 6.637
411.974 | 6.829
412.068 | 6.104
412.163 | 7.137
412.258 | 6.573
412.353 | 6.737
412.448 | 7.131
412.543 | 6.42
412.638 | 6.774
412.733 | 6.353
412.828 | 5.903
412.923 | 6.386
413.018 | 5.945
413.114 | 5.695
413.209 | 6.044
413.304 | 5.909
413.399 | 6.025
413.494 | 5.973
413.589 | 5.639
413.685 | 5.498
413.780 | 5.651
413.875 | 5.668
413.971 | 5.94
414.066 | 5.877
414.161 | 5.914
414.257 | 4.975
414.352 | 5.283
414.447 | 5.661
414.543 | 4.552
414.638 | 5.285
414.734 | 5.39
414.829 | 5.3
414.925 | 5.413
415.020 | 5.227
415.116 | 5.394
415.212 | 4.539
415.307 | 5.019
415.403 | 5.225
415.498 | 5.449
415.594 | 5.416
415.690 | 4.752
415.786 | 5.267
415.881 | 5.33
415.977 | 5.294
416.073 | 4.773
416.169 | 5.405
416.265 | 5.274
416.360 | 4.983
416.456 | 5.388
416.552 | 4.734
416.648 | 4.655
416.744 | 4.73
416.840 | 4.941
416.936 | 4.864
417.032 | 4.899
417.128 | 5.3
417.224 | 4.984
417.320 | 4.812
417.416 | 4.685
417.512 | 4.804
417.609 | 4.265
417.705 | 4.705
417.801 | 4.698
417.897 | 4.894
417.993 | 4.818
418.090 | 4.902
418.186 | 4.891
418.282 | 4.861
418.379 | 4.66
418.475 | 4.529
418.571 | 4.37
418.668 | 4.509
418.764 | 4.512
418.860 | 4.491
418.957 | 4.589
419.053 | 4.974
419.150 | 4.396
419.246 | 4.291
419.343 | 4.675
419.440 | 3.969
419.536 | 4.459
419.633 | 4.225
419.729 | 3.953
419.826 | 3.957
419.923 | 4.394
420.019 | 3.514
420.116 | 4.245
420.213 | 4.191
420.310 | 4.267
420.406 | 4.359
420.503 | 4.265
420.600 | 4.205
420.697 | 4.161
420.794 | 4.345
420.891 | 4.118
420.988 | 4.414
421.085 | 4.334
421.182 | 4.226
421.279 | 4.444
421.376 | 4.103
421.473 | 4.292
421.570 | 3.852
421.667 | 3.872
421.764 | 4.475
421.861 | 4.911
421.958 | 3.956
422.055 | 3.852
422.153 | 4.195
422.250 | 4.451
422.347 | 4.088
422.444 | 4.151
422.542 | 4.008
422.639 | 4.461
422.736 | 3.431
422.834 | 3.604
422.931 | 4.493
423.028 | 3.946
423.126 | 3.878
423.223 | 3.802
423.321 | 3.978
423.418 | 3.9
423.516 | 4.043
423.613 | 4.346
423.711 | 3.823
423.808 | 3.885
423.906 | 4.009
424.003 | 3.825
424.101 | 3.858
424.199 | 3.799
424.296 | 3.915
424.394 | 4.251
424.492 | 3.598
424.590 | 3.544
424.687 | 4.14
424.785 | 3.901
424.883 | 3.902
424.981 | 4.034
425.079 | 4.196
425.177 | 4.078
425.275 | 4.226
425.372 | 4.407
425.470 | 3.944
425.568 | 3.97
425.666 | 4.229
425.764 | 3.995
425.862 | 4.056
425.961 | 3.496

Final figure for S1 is 0.53 nm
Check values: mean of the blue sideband 6.25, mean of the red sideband 4.08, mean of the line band 4.78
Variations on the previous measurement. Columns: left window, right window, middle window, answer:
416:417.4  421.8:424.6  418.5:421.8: 0.14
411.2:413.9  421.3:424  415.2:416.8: 0.15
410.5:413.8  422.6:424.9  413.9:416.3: 0.22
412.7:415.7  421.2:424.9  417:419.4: 0.08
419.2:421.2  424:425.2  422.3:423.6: 0.01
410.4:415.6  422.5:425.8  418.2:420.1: 0.21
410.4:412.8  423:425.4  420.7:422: 0.10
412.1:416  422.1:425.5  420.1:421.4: 0.08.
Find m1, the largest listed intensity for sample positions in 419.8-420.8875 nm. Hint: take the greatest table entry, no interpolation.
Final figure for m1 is 4.394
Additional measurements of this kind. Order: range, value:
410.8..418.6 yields 8.114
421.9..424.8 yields 4.493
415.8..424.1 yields 5.405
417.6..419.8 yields 4.974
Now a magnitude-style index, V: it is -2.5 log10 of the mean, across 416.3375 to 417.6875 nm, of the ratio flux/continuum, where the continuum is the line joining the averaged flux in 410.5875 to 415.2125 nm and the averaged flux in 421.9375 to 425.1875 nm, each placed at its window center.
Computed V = 0.098 mag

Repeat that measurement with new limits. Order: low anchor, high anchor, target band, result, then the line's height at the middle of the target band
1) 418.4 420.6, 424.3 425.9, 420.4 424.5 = 0.020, 4.17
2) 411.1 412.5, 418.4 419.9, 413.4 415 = 0.106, 6.08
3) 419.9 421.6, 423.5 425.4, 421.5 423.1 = 0.002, 4.11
